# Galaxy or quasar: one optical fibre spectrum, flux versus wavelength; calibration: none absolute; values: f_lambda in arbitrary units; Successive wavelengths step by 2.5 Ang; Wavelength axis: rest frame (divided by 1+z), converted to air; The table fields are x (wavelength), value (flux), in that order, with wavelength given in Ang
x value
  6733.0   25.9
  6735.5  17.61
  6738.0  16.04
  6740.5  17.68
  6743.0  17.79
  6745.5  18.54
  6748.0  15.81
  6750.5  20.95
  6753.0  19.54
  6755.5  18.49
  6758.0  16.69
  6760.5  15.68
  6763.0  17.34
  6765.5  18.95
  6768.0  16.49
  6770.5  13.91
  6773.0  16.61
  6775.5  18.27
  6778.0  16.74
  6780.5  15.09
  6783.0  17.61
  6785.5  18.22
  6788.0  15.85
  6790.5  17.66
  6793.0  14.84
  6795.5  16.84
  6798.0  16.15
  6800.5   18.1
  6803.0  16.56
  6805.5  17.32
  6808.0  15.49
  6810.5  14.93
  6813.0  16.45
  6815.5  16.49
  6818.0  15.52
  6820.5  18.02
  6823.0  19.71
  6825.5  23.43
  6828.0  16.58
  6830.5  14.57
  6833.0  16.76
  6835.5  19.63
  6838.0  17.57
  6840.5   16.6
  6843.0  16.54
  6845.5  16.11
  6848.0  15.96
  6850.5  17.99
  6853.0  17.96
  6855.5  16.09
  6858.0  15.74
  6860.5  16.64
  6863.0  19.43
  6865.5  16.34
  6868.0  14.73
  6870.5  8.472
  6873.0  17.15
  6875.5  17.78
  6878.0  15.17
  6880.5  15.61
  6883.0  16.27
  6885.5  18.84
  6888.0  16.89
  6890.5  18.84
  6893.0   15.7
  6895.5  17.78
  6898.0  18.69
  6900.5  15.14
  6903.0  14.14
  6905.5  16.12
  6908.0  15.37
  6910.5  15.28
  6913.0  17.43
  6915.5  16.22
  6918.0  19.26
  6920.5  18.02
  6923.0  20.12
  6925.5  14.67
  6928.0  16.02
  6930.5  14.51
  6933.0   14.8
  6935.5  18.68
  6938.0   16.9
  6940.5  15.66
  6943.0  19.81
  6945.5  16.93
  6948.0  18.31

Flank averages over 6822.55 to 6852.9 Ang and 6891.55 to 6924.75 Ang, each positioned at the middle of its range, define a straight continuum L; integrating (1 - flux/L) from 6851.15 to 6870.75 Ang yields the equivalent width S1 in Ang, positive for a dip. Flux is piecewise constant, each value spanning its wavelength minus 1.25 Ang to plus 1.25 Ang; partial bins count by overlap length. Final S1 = 1.4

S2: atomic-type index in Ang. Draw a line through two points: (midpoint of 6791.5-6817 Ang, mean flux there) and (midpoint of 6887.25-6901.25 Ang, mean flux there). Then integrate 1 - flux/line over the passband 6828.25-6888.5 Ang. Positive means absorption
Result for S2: 1.5 Ang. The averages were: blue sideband 16.3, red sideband 17.3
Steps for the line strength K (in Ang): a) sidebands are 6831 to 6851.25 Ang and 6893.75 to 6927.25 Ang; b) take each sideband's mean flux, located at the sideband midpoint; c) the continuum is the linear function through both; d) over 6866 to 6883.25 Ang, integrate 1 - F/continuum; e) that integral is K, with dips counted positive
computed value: 1.93 Ang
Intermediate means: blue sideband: 17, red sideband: 16.8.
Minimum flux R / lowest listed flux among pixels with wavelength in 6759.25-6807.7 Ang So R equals 13.91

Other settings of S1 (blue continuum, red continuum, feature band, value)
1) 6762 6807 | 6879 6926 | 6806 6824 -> 0.19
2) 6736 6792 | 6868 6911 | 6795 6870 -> -1.47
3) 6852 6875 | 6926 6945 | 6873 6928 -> -1.99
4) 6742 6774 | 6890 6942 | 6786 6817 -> 1.43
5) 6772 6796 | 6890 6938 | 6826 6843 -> -0.49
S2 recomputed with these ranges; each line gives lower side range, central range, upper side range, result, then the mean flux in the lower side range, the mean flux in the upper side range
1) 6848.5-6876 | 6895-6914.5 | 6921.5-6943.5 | 0.4 Ang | 16.2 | 16.7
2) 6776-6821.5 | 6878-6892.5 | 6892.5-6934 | -0.5 Ang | 16.6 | 16.5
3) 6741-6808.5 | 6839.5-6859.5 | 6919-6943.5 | 0.4 Ang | 17.1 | 16.9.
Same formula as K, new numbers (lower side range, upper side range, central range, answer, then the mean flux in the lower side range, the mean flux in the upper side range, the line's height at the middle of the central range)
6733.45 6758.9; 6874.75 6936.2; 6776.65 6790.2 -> 0.8 Ang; 18.2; 16.7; 17.8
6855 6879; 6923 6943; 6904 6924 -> -1.2 Ang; 15.7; 16.4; 16.2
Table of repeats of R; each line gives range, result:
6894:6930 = 14.14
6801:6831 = 14.57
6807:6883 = 8.472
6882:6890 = 16.27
